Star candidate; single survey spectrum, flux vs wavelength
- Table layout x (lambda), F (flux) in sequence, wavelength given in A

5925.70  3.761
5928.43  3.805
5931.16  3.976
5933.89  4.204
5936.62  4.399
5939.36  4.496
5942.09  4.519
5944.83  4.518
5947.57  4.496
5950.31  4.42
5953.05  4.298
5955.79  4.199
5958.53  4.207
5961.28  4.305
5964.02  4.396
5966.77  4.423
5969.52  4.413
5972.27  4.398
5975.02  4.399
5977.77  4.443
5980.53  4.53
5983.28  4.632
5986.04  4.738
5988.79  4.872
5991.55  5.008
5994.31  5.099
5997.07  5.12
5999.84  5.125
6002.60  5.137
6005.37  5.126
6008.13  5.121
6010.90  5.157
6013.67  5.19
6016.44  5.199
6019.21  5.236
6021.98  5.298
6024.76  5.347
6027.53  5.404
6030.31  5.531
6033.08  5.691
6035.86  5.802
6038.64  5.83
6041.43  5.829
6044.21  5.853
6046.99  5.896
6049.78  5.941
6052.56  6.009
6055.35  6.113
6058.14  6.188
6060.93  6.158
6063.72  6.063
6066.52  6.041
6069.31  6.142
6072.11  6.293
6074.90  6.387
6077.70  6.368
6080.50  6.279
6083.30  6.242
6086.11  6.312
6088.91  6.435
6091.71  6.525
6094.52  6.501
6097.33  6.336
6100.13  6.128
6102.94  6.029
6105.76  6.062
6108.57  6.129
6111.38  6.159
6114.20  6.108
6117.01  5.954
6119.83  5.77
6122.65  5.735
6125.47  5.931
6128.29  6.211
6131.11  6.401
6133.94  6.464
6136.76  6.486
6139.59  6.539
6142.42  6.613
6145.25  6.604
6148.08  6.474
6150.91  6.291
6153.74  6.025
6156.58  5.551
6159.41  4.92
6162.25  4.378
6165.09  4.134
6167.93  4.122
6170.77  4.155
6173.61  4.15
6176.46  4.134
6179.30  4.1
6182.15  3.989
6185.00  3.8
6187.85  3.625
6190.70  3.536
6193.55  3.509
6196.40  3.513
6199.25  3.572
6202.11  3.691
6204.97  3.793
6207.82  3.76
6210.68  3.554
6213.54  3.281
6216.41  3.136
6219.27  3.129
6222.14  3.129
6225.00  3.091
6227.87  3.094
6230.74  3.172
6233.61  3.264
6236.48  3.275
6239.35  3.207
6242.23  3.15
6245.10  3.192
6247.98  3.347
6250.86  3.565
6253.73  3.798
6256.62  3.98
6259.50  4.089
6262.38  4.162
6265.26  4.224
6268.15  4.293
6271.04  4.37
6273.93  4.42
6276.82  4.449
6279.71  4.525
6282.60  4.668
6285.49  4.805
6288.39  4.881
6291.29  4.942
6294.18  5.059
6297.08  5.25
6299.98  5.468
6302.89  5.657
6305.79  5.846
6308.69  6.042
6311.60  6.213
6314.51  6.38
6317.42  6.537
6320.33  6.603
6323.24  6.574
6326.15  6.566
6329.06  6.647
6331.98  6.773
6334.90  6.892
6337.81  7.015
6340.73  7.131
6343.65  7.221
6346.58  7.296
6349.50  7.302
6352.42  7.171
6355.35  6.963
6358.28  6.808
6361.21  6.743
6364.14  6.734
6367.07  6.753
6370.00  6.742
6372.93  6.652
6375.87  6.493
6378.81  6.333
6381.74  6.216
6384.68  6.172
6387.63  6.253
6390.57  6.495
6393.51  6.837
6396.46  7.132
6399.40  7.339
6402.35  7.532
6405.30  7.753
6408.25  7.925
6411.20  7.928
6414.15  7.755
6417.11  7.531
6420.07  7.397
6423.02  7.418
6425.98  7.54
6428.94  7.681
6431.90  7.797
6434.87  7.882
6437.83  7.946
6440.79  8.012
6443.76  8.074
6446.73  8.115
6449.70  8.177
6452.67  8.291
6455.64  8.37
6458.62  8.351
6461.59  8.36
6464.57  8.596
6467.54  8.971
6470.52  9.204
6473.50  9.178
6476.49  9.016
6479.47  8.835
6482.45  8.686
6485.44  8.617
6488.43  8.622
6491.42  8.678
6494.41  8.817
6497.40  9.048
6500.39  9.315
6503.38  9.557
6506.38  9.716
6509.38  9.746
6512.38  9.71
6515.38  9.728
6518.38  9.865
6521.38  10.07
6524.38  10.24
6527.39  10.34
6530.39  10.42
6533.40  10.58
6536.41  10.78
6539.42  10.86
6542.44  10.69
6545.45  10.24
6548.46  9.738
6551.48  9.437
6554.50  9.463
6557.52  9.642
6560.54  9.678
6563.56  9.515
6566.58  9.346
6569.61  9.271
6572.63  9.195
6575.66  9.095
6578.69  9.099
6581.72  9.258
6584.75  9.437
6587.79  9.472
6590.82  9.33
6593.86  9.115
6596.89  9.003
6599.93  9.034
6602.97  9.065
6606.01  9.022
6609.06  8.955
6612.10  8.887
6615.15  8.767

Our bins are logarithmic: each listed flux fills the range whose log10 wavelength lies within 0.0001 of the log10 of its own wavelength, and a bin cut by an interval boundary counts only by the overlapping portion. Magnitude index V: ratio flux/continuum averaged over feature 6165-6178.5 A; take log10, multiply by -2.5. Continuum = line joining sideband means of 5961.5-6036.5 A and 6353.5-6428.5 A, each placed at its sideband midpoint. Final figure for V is 0.38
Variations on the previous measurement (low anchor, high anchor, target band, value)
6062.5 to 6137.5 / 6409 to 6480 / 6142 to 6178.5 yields 0.261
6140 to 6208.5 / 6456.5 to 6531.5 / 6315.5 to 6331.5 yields 0.026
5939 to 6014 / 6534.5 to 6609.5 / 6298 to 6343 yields 0.165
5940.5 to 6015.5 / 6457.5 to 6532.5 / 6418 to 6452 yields 0.121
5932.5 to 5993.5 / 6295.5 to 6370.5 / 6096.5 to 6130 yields -0.137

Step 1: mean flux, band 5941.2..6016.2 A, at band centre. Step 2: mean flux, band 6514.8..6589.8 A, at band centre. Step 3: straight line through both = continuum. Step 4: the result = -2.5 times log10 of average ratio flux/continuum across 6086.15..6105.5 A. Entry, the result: -0.10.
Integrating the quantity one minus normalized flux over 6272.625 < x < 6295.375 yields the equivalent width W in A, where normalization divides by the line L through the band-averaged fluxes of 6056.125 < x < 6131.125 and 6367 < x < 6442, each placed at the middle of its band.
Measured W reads 7.0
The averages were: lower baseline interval 6.18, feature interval 4.72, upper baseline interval 7.22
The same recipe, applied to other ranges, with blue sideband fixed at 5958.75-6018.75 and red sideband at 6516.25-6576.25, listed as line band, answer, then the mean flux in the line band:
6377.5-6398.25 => 4.8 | 6.51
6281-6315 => 10.0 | 5.4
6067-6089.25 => -2.7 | 6.29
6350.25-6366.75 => 2.6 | 6.89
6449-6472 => 1.5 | 8.55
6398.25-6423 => 3.0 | 7.64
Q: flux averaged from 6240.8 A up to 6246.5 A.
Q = 3.17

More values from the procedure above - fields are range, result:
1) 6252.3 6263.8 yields 4.01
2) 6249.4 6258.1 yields 3.78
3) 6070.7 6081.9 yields 6.33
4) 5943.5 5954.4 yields 4.43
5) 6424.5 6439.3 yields 7.77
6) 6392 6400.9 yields 7.1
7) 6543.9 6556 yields 9.73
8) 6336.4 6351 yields 7.19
